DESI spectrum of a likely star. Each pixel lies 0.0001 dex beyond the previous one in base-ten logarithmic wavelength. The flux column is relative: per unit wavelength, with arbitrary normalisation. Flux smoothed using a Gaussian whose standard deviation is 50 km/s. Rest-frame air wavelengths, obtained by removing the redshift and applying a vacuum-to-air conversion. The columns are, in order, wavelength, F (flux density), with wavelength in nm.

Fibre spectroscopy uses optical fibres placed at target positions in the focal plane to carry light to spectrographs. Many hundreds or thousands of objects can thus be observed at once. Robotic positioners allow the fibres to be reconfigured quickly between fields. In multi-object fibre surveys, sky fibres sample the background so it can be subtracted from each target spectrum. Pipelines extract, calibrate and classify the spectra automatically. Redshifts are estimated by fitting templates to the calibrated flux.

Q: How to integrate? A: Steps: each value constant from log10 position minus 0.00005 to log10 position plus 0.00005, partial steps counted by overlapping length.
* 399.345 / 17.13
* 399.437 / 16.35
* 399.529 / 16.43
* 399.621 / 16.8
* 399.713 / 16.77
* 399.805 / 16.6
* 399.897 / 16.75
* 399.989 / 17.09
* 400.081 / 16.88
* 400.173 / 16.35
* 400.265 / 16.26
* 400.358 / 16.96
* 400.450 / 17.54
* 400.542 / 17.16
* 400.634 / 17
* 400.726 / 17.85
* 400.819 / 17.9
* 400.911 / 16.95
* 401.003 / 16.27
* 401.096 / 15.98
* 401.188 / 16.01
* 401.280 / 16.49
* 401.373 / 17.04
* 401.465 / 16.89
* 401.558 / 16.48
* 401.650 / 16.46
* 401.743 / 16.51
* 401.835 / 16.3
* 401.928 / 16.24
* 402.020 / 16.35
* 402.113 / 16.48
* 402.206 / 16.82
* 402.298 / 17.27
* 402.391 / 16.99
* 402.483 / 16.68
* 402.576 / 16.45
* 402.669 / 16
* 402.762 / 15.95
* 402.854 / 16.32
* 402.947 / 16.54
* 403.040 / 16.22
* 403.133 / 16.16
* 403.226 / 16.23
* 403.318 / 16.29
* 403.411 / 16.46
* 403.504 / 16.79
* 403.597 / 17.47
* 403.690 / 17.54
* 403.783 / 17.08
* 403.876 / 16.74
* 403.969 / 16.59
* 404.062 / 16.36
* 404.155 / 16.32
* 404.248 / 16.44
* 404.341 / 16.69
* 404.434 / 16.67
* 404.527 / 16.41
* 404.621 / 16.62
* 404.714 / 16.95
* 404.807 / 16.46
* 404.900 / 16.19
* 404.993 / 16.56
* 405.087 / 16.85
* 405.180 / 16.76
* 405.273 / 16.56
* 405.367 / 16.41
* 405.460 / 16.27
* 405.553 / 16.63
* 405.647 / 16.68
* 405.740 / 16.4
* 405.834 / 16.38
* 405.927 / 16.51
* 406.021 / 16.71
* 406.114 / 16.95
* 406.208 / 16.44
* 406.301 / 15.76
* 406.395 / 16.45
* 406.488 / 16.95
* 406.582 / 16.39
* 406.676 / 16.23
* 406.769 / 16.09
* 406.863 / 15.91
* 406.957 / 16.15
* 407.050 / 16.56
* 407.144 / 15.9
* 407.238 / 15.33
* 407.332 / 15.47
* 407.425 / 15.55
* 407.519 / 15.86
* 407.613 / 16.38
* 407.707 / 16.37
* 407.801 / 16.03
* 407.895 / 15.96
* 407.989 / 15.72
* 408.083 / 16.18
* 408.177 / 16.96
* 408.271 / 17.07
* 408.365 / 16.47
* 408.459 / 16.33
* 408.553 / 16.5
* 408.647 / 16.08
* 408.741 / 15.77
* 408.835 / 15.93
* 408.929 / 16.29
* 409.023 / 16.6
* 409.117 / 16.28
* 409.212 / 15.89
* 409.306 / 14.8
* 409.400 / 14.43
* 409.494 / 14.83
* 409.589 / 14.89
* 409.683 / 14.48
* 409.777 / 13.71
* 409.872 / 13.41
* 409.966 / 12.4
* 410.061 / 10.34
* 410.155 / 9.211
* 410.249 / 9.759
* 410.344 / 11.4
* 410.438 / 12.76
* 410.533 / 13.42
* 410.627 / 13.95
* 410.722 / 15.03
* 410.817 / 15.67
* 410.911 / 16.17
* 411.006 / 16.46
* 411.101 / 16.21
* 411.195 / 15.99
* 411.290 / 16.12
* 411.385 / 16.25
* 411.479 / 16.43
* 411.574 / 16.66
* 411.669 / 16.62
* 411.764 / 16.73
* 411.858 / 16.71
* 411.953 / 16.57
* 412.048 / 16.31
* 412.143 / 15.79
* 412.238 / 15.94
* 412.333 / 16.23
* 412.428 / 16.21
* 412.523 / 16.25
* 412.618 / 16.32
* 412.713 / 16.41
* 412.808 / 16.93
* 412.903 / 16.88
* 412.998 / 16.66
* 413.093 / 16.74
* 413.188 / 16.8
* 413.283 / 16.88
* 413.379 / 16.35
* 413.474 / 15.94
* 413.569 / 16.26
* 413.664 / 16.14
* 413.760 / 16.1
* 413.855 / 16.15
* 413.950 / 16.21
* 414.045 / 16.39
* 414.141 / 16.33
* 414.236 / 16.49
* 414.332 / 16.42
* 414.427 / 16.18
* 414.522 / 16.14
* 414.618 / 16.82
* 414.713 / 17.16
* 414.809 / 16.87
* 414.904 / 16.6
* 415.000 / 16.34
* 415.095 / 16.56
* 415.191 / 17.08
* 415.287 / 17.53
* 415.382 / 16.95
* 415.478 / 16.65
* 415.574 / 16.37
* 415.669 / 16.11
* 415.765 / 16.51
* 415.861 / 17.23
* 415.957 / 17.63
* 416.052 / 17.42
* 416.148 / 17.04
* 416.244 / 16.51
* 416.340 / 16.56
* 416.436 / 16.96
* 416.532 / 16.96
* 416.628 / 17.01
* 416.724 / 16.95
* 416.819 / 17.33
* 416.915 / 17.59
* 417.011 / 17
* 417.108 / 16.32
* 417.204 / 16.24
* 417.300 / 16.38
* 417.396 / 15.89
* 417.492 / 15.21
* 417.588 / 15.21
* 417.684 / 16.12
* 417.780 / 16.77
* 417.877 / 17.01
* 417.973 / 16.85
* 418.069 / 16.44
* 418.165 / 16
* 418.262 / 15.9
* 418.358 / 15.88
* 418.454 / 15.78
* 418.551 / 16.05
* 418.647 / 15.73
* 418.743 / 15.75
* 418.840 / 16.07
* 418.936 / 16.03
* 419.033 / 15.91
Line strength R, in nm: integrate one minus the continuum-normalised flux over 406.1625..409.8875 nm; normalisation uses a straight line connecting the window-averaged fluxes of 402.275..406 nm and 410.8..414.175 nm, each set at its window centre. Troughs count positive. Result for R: 0.134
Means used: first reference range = 16.6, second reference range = 16.4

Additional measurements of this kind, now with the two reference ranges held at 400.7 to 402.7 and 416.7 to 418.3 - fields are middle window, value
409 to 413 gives 0.34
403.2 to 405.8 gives 0.00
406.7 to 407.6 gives 0.04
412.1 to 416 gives -0.01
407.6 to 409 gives 0.02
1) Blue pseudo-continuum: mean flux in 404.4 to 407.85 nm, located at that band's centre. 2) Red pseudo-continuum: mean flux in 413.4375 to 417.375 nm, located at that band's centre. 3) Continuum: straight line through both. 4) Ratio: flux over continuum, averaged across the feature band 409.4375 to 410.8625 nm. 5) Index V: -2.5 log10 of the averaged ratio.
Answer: 0.26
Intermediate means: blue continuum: 16.3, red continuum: 16.7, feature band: 13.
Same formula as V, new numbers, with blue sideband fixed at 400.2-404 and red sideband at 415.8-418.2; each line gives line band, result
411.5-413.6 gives 0.01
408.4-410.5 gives 0.17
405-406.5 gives 0.01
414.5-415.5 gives -0.01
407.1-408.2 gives 0.05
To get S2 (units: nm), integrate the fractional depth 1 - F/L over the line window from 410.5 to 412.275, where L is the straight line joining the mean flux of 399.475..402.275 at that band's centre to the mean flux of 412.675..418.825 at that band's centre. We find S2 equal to 0.066 nm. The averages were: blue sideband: 16.7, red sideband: 16.5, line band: 16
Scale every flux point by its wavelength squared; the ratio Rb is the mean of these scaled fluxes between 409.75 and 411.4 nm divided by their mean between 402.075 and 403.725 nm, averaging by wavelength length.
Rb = 0.9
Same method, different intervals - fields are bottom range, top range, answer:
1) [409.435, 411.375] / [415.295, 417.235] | 1.25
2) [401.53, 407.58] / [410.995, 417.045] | 1.06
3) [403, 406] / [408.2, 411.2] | 0.91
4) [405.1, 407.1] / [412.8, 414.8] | 1.04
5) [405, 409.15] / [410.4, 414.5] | 1.02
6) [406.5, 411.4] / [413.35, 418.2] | 1.13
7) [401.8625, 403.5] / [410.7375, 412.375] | 1.03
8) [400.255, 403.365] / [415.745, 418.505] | 1.07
